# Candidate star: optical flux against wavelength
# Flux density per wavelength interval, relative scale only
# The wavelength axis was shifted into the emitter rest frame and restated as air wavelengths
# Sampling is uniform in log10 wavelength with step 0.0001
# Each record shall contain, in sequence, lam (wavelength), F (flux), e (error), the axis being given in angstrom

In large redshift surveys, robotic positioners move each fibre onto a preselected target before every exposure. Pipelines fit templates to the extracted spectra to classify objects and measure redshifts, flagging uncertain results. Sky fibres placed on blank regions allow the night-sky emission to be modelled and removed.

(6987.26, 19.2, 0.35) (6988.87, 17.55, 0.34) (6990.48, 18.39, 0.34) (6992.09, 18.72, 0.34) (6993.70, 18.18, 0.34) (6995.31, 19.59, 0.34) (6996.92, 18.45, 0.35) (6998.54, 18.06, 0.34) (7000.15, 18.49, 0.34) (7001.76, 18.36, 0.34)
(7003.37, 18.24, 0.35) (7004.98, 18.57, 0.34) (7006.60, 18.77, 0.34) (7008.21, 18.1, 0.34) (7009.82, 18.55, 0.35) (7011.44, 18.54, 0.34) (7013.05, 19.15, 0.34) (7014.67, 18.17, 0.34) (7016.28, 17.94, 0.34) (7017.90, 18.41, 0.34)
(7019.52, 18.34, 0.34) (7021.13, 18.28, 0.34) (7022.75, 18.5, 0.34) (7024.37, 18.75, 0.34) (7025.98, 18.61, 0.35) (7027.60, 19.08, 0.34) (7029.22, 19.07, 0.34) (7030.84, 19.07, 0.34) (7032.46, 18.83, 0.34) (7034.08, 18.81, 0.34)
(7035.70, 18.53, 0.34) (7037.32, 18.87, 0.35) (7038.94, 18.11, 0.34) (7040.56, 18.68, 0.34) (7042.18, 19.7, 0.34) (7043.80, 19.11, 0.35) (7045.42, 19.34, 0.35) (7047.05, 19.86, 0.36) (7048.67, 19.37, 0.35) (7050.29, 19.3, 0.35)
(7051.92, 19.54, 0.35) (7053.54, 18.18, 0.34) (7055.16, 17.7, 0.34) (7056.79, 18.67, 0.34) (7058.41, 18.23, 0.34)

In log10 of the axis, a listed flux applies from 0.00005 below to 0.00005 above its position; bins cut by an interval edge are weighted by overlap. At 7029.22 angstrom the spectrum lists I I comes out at 19.07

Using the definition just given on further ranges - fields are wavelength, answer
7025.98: 18.61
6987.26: 19.2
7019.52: 18.34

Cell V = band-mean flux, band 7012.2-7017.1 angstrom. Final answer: 18.4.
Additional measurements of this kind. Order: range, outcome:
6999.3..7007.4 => 18.5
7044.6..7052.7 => 19.5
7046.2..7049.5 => 19.6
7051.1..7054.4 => 18.9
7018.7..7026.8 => 18.5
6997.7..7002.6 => 18.3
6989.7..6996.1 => 18.7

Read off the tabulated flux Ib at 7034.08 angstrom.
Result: 18.81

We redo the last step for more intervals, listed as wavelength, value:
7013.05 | 19.15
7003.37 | 18.24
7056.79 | 18.67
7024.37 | 18.75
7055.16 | 17.7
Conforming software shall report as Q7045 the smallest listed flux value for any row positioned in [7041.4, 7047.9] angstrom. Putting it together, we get 19.11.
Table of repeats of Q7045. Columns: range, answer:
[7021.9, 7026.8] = 18.5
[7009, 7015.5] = 18.17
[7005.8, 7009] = 18.1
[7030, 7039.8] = 18.11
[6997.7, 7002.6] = 18.06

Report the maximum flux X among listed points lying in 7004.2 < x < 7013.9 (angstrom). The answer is 19.15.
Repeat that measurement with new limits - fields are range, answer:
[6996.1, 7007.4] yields 18.77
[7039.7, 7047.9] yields 19.86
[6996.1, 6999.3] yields 18.45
